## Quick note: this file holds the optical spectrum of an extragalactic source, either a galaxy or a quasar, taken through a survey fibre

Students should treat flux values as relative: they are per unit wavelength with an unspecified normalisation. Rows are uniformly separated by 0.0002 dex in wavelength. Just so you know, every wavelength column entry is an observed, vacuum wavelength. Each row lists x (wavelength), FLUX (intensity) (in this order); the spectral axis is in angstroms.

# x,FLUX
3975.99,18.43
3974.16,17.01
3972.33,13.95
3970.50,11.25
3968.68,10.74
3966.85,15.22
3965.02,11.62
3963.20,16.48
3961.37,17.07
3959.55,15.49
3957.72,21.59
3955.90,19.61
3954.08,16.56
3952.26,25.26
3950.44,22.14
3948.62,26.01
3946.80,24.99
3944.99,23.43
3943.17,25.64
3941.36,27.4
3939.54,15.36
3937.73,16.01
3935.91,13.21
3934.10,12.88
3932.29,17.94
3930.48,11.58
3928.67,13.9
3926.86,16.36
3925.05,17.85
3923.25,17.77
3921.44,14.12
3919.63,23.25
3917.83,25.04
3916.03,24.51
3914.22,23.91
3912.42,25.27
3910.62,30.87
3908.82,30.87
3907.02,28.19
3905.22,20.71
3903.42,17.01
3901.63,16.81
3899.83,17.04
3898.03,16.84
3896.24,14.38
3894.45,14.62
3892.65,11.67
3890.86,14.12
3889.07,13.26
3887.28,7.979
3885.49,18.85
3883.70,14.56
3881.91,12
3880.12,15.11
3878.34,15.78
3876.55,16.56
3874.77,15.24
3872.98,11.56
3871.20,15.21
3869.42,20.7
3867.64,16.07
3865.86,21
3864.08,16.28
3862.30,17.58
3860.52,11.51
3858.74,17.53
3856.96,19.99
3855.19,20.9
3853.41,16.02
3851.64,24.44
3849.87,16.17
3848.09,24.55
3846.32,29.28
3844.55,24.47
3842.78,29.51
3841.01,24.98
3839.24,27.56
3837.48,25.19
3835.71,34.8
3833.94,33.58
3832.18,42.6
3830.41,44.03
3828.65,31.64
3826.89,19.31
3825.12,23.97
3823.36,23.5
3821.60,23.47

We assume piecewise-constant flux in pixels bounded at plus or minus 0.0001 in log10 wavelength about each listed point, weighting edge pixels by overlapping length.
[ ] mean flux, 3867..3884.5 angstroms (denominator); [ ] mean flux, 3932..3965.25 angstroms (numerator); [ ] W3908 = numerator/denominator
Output 1.28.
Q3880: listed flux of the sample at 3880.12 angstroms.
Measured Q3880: 15.11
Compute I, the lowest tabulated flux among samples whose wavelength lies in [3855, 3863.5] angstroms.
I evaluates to 11.51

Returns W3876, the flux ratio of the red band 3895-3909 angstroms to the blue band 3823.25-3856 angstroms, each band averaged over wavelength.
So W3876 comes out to 0.7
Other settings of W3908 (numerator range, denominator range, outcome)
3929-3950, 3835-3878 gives 0.94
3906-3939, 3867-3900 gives 1.36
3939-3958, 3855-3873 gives 1.32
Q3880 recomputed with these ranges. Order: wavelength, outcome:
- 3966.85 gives 15.22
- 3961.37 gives 17.07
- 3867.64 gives 16.07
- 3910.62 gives 30.87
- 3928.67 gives 13.9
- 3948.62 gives 26.01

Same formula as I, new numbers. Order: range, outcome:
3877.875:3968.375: 7.979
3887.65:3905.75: 11.67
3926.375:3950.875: 11.58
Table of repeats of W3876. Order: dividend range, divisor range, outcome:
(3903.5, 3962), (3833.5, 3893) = 1.08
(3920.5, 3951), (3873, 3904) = 1.26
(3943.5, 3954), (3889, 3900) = 1.64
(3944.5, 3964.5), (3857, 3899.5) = 1.35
